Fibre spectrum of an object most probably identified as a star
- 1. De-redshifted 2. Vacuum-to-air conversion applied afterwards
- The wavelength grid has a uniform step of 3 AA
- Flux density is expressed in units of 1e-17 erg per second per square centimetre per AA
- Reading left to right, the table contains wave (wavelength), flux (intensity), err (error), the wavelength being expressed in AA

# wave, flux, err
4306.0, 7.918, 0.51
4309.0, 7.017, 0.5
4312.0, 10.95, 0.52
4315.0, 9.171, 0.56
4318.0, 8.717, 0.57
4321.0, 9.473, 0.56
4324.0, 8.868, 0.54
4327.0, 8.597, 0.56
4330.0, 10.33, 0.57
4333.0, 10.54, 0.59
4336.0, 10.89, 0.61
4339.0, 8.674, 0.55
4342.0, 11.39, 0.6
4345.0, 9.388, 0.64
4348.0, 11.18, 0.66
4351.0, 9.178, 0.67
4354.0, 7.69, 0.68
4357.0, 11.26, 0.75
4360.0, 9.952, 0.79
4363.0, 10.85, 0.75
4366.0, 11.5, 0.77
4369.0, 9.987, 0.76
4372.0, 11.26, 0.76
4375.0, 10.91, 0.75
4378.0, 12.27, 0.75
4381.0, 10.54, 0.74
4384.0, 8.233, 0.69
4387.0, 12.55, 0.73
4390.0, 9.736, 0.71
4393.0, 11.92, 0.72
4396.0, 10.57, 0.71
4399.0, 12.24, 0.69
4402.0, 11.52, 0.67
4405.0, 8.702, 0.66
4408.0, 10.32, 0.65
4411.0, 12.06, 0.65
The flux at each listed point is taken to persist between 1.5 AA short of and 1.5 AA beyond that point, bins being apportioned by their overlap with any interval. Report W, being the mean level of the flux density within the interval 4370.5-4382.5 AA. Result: 11.2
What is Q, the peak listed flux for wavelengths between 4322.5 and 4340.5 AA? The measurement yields 10.89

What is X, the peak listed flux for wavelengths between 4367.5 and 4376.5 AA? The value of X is 11.26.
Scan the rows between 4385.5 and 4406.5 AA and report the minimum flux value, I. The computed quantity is 8.702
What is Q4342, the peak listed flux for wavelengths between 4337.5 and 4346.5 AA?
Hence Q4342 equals 11.39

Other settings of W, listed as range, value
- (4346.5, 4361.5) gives 9.85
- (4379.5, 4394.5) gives 10.6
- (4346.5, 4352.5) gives 10.2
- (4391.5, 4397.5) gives 11.2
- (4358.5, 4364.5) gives 10.4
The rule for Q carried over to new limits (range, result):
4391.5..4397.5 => 11.92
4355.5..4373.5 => 11.5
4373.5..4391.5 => 12.55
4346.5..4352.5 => 11.18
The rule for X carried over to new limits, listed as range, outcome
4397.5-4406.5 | 12.24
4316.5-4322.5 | 9.473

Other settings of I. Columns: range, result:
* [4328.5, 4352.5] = 8.674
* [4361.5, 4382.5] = 9.987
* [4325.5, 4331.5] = 8.597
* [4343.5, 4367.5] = 7.69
